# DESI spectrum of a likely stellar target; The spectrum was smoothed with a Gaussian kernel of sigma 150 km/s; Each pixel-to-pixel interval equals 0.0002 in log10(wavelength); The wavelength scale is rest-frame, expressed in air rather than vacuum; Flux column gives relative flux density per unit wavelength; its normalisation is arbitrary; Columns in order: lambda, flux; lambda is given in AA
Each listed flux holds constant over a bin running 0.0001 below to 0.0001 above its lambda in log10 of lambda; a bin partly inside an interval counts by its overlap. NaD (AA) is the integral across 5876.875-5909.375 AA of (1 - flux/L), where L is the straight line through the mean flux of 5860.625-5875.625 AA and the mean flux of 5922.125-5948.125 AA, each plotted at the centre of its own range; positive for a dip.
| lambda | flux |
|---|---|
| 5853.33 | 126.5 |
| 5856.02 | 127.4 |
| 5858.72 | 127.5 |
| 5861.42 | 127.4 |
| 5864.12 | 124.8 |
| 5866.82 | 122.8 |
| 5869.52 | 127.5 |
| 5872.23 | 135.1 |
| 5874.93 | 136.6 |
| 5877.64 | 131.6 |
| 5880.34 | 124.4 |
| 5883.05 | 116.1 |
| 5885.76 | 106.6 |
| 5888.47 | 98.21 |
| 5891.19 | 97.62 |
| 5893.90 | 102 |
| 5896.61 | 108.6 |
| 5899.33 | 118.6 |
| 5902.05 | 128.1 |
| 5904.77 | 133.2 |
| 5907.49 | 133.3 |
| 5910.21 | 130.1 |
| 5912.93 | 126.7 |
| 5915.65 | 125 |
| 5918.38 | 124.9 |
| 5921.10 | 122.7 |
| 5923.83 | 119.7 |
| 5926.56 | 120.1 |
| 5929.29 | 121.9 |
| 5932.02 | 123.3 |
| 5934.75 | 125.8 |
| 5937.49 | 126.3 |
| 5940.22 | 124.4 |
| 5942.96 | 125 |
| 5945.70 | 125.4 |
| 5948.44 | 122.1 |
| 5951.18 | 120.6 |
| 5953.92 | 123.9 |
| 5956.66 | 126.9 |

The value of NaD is 2.63 AA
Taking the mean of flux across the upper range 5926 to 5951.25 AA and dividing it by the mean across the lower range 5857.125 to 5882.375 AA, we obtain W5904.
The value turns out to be 1.0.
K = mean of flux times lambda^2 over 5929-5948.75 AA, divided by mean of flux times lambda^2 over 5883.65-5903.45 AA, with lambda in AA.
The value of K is 1.16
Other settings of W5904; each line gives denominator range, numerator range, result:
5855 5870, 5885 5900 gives 0.83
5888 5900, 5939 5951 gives 1.18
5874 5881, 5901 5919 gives 0.98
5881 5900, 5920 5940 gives 1.15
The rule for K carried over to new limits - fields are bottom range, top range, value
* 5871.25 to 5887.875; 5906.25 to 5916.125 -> 1.06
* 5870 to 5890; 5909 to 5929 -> 1.04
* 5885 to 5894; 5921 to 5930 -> 1.22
